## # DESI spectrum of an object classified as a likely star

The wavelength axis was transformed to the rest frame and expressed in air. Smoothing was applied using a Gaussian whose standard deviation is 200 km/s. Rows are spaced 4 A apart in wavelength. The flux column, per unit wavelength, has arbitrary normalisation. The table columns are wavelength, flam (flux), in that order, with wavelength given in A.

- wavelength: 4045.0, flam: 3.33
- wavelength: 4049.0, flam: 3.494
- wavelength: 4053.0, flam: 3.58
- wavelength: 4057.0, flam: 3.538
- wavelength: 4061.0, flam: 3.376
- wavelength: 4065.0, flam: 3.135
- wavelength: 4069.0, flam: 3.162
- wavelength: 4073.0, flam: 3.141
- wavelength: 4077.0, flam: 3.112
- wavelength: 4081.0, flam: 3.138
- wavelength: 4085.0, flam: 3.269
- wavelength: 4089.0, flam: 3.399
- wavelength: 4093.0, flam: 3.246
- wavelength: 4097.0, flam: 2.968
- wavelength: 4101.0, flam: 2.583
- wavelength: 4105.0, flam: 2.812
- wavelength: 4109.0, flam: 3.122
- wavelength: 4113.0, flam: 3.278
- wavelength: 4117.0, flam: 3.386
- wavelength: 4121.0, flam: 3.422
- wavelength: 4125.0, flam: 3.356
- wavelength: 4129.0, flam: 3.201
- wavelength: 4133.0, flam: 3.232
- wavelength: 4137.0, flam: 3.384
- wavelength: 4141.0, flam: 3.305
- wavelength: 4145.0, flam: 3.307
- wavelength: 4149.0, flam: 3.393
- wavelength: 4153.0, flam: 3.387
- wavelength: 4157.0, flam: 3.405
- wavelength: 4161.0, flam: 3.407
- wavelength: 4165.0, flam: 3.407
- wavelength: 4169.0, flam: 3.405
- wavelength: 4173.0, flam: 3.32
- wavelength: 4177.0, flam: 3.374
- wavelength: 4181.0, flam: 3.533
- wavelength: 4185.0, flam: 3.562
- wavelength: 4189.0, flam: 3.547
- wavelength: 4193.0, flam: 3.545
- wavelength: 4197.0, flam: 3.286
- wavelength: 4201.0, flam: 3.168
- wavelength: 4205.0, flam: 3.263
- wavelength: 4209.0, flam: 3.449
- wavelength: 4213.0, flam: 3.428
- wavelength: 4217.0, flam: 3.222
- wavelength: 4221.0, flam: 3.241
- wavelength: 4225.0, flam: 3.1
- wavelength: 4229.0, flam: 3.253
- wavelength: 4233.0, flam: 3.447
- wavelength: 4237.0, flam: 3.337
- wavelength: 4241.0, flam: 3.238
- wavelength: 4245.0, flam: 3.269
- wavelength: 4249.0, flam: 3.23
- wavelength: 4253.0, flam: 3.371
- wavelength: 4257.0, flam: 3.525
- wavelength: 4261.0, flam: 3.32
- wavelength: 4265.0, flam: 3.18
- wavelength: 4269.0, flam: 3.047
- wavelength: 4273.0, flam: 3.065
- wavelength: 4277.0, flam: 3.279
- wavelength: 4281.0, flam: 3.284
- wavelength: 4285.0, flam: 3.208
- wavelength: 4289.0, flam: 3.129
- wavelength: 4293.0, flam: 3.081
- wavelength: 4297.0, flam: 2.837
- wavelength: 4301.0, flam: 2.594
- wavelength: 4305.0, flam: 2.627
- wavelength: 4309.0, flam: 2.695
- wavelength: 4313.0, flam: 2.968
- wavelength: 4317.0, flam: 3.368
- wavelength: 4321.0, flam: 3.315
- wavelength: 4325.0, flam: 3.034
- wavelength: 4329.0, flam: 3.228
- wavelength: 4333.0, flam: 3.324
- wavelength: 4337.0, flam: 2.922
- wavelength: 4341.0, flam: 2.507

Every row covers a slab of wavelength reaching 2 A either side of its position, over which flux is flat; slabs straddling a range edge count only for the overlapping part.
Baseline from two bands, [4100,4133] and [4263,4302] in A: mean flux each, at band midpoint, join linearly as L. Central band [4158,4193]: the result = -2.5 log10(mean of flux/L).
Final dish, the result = -0.10 mag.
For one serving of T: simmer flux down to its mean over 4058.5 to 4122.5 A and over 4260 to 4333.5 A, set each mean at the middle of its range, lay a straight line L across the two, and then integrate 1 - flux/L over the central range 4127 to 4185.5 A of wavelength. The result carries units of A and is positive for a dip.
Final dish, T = -4.4 A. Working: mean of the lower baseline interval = 3.16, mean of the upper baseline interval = 3.08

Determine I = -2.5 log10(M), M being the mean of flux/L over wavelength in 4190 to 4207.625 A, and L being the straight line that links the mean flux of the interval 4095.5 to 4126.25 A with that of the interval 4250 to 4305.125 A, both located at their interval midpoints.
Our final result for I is -0.07 mag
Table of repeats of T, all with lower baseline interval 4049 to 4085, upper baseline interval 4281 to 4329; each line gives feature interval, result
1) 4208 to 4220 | -0.9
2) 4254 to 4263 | -1.0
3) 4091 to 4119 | 1.6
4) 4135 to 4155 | -1.0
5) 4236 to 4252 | -1.0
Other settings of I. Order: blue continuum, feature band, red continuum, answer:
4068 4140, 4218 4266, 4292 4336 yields -0.08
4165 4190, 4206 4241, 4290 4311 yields -0.03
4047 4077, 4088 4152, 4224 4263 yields 0.04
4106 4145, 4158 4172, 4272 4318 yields -0.06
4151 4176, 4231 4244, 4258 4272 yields -0.03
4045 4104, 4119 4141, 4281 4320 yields -0.05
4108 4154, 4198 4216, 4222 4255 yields -0.01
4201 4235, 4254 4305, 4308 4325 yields 0.02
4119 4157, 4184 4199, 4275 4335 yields -0.07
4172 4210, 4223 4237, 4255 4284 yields 0.02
